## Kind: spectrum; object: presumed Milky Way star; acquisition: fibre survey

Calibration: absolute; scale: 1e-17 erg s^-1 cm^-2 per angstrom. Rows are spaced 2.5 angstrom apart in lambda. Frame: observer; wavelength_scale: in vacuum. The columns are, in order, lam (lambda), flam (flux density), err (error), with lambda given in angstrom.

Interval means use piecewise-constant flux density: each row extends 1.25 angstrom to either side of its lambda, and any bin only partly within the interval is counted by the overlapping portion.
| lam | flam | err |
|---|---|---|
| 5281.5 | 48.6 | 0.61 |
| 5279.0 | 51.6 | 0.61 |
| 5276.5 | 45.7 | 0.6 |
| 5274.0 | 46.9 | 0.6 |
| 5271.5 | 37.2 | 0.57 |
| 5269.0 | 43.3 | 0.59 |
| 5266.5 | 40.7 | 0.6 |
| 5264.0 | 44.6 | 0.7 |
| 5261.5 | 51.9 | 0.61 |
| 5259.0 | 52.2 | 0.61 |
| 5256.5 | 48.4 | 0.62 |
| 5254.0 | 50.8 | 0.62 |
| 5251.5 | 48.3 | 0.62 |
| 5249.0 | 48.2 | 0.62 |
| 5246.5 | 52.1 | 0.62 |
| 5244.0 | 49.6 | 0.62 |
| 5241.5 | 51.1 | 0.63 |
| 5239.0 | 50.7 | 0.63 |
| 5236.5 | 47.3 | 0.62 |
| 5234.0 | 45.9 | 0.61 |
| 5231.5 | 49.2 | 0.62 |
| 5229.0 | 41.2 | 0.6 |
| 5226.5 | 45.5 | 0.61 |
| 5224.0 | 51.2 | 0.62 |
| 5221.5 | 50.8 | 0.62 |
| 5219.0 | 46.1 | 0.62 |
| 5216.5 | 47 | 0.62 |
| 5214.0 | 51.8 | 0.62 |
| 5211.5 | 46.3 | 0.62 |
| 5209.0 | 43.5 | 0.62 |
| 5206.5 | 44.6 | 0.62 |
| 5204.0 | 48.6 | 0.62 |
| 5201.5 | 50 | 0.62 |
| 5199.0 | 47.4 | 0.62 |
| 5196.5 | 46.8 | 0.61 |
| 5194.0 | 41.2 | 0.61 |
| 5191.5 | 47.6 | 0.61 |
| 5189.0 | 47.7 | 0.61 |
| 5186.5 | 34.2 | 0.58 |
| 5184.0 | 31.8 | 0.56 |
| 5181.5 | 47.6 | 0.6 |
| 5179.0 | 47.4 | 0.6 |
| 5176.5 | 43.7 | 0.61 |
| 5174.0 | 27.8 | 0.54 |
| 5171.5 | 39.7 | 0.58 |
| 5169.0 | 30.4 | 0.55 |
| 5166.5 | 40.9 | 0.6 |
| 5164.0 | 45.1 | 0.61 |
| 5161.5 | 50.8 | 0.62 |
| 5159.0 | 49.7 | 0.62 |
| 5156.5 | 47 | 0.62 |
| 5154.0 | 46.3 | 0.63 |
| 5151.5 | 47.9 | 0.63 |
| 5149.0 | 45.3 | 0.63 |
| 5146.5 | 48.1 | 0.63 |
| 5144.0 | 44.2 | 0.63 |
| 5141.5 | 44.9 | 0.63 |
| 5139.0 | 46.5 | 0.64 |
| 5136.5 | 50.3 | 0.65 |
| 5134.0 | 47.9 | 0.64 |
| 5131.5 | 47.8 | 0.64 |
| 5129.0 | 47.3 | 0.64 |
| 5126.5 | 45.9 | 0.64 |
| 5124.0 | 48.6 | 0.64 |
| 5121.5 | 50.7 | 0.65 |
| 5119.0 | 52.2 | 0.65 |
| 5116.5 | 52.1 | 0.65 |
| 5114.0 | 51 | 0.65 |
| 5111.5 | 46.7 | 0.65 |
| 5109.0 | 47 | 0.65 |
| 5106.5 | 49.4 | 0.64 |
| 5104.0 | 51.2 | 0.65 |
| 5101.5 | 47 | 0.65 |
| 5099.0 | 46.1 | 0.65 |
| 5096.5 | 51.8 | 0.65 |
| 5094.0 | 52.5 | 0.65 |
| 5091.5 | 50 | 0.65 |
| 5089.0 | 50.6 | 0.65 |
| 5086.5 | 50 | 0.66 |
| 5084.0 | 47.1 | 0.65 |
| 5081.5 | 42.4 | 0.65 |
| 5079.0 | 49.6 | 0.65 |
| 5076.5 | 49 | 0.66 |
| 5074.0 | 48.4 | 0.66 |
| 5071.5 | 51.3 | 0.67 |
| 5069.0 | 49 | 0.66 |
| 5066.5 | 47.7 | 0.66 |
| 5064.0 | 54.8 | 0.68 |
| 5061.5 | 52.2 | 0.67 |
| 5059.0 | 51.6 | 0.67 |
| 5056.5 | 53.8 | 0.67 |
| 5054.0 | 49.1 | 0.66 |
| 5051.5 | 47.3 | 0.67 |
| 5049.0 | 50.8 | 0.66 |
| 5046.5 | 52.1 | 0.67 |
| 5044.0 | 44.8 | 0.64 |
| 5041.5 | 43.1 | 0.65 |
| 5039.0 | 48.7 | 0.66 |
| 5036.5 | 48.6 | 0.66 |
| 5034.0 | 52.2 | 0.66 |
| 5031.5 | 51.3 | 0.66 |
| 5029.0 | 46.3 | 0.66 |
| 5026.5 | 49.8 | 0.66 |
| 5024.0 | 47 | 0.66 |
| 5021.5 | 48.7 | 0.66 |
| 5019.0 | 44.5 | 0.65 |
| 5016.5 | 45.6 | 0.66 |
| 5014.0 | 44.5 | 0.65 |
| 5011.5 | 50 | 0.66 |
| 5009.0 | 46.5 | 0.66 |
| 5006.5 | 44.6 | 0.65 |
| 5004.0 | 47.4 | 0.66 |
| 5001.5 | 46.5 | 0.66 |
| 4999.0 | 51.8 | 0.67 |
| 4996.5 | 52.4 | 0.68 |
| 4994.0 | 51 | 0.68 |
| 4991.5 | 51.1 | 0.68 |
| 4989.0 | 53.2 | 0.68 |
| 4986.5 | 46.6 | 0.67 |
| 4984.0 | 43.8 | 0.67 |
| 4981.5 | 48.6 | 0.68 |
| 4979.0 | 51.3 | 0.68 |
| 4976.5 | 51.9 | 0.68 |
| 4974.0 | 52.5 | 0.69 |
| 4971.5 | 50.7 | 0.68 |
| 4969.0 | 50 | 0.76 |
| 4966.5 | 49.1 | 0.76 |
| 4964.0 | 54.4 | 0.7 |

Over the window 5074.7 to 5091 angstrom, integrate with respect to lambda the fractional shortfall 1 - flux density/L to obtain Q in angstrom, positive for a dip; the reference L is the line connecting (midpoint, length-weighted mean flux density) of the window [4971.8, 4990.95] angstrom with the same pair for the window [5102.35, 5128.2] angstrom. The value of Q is 0.4 angstrom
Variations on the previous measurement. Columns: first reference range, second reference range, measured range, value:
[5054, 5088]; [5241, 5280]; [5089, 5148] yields 0.6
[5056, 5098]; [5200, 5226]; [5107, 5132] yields 0.2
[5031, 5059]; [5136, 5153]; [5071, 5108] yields -0.7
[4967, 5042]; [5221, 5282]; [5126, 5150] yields 0.6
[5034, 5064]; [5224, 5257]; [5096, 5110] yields 0.2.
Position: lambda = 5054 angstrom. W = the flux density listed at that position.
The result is 49.1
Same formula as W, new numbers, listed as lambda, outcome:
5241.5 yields 51.1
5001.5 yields 46.5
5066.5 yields 47.7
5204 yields 48.6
